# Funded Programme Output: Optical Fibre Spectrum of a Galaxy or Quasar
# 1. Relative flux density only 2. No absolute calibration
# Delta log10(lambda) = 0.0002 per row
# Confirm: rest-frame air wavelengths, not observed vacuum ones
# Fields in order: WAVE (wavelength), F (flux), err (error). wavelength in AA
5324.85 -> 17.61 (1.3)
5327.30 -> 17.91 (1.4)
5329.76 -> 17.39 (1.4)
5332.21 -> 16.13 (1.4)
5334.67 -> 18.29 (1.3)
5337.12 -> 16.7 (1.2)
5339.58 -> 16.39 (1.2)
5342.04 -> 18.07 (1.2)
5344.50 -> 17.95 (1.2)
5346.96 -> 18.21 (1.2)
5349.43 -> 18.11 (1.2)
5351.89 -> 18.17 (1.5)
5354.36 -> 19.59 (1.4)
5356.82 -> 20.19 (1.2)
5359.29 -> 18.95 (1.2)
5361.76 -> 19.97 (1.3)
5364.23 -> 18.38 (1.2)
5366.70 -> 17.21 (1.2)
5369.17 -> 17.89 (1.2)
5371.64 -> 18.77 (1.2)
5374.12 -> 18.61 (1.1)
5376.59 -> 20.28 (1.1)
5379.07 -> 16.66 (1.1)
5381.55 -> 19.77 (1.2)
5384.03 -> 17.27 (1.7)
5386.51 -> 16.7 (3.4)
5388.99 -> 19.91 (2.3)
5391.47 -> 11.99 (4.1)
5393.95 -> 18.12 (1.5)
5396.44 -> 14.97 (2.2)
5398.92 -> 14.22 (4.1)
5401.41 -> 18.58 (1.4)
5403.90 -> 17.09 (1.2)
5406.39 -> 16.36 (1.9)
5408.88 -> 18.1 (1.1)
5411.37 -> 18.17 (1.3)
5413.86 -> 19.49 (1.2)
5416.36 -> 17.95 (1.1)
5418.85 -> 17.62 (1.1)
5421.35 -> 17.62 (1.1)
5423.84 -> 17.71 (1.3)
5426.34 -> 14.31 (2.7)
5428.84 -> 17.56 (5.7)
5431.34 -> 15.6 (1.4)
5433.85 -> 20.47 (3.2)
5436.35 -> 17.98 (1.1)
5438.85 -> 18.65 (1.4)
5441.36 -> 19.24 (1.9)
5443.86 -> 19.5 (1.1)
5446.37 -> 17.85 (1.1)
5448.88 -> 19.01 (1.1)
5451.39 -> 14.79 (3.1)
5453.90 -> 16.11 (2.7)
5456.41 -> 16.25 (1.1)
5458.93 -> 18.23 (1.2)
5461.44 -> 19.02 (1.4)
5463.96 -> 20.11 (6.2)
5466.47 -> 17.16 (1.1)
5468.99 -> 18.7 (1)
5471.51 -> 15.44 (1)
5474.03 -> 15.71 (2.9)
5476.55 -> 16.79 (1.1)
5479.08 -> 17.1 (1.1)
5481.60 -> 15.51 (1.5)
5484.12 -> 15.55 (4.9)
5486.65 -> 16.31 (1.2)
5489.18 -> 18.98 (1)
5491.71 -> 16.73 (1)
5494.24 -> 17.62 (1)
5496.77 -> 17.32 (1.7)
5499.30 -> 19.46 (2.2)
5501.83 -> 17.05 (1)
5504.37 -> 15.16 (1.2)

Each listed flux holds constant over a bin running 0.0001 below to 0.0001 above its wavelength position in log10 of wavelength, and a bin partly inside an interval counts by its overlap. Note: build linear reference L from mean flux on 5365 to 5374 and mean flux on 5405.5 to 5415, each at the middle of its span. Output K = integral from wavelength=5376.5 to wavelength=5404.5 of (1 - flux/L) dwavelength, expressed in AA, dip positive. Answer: 1.66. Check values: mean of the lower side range 18.1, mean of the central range 17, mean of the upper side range 18.1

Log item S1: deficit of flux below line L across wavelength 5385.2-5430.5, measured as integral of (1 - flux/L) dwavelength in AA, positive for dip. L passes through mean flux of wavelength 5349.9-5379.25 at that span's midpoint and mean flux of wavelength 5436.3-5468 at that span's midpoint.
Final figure 3.4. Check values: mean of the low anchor 18.8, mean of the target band 17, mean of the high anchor 18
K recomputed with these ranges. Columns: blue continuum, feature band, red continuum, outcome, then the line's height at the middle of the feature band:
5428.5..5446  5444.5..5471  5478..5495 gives 0.1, 17.8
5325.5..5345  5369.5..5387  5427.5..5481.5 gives -0.9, 17.4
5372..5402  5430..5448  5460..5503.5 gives -1.2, 17.3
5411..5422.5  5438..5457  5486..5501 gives 0.3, 18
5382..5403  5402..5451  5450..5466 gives -2.4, 17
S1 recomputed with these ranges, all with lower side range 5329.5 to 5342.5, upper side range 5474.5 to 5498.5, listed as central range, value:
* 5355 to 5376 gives -2.17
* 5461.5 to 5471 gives -0.86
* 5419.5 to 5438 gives -0.43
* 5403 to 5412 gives -0.21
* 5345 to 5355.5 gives -0.86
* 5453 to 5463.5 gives -0.45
